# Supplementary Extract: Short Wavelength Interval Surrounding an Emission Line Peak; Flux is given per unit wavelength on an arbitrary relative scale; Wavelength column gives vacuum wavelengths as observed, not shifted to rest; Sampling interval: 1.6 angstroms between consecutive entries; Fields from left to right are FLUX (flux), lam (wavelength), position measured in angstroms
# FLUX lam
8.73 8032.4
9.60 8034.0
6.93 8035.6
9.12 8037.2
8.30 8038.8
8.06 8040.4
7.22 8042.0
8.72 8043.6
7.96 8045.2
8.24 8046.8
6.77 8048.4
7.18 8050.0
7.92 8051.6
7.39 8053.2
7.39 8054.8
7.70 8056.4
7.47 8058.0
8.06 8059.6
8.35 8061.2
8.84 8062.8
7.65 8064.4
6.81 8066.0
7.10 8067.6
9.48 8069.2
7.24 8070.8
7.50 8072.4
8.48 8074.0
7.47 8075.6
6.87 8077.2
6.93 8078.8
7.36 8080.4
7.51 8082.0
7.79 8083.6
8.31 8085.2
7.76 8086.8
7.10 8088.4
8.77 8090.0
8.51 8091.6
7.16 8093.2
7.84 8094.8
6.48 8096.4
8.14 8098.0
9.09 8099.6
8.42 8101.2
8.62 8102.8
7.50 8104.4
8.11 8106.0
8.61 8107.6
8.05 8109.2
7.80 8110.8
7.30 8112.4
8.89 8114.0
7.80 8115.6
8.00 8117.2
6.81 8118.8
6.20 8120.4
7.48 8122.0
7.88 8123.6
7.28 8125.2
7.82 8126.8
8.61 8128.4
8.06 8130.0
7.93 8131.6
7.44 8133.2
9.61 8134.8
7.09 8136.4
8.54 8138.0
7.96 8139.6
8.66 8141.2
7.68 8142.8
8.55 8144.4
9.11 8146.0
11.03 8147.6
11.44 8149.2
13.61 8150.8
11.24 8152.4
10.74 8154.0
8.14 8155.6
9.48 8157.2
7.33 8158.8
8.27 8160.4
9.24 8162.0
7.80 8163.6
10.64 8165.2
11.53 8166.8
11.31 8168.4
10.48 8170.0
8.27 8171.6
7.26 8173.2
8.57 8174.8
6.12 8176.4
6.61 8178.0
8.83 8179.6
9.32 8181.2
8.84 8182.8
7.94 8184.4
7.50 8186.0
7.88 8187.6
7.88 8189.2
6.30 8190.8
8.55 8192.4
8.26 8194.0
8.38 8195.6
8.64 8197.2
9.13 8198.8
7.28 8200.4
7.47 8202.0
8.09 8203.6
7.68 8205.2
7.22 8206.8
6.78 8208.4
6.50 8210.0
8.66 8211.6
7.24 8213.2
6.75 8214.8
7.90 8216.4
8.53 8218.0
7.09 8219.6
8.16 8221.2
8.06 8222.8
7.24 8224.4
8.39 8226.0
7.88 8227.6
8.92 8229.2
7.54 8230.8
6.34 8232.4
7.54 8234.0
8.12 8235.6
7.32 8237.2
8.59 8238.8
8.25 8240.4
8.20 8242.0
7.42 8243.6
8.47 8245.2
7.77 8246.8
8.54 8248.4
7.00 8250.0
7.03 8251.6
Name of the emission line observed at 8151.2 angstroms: [S II]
